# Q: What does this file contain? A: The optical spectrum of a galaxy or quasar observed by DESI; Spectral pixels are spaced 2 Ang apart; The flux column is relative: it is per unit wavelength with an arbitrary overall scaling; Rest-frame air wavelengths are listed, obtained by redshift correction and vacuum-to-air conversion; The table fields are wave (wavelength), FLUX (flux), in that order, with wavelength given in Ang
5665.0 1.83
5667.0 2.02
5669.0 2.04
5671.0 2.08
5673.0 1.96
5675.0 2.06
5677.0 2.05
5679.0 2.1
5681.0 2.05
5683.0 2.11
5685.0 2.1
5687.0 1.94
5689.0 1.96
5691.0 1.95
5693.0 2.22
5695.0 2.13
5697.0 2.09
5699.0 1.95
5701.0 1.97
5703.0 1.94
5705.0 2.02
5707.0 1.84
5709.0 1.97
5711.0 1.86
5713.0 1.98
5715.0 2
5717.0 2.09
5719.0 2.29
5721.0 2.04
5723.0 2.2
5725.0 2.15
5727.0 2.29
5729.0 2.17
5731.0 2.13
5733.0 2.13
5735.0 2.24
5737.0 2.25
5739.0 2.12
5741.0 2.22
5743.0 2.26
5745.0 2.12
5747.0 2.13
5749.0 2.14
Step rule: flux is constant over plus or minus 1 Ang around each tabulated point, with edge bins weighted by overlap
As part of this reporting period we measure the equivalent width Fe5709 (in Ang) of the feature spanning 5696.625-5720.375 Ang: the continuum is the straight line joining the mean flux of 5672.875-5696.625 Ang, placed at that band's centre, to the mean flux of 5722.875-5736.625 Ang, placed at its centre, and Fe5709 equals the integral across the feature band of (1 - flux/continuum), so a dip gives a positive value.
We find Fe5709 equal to 1.4 Ang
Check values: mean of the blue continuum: 2.06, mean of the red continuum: 2.19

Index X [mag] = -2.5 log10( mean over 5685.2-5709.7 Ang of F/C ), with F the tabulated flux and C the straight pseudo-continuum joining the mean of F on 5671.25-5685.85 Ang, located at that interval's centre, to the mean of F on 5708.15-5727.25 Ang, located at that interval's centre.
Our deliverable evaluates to 0.037 mag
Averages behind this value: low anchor 2.06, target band 2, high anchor 2.08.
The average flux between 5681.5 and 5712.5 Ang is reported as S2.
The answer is 2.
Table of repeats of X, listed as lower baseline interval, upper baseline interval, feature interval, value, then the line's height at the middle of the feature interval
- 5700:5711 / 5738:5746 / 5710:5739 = -0.033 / 2.06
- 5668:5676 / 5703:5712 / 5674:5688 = -0.028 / 2.01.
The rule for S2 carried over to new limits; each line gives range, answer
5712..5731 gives 2.13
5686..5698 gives 2.05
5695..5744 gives 2.09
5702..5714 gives 1.93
